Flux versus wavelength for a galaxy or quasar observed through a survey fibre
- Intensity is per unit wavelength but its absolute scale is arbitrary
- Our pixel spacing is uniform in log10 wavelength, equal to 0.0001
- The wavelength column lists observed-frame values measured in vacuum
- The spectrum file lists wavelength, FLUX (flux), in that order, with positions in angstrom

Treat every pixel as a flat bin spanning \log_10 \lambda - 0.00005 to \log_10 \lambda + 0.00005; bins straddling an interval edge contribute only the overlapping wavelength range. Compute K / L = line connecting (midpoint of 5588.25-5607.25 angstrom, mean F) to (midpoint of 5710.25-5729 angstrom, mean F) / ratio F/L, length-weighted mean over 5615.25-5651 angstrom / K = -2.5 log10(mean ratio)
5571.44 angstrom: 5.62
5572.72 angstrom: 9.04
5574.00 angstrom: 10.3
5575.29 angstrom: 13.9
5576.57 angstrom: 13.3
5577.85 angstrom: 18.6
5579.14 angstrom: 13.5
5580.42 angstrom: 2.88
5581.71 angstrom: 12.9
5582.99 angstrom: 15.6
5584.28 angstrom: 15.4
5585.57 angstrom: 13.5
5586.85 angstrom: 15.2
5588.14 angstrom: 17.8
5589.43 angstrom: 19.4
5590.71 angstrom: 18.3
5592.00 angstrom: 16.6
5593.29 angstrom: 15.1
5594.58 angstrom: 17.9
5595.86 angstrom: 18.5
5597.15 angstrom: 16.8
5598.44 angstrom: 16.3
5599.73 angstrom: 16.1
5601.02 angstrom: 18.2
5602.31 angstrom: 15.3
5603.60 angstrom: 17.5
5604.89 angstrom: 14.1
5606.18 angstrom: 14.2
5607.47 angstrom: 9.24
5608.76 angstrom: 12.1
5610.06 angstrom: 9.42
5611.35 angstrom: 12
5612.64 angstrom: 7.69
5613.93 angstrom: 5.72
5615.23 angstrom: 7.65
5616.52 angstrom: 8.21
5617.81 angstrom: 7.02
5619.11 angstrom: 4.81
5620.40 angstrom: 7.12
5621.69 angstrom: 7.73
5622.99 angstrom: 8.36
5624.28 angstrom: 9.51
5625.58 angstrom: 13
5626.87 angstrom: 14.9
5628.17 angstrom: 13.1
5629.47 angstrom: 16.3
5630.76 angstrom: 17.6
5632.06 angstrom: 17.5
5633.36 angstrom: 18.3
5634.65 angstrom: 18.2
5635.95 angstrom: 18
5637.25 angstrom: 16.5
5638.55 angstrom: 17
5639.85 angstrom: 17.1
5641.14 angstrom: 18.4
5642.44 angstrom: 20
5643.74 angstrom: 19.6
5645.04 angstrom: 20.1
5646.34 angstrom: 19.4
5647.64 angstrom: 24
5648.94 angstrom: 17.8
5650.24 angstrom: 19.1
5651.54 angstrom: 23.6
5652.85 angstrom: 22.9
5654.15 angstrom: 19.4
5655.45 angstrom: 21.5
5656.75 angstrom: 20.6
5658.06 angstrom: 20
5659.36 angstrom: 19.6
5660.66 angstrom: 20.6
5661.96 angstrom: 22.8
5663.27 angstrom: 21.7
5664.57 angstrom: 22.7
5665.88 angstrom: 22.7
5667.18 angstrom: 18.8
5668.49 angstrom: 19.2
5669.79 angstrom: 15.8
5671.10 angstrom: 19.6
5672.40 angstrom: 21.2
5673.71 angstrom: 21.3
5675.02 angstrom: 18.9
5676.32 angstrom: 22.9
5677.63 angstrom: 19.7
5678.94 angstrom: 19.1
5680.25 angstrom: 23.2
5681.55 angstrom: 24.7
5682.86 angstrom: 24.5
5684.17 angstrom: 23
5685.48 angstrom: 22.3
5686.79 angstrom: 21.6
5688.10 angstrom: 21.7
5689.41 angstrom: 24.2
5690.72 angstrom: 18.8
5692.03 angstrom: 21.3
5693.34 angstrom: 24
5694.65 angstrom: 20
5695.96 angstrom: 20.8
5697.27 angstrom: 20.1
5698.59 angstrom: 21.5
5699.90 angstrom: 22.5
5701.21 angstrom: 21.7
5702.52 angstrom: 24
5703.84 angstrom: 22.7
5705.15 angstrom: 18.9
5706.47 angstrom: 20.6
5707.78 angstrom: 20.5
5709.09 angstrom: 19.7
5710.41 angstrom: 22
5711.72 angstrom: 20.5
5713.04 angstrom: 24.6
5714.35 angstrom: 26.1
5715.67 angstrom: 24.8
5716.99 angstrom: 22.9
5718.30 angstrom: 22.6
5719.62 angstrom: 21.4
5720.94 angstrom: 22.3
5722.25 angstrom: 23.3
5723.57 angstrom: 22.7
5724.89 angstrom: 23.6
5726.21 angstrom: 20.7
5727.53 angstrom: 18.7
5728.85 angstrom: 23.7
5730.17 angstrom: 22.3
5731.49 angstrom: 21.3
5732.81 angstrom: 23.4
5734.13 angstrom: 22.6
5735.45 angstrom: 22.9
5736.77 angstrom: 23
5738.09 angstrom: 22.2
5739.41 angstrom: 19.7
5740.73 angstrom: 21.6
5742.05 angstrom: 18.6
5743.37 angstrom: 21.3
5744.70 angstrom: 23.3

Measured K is 0.22 mag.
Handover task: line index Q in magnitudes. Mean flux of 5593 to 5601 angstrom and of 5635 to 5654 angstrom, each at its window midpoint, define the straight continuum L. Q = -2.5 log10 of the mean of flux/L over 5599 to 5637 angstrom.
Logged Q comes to 0.41 mag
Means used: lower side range 17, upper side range 19.5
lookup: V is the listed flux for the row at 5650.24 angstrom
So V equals 19.1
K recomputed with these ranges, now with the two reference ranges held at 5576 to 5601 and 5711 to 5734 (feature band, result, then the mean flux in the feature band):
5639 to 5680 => -0.06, 20.3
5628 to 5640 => 0.05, 17.1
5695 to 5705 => -0.01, 21.7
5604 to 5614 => 0.45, 11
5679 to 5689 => -0.11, 22.8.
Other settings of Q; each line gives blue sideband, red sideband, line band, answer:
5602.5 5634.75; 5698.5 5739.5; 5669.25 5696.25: -0.165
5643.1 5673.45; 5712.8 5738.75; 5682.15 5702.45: -0.014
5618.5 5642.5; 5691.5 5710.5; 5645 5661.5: -0.244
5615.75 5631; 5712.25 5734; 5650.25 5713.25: -0.220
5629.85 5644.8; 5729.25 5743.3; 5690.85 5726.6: -0.065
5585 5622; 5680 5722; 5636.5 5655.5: -0.154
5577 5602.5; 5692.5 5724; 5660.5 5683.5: -0.051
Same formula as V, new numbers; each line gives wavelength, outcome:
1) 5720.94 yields 22.3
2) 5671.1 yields 19.6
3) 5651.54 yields 23.6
